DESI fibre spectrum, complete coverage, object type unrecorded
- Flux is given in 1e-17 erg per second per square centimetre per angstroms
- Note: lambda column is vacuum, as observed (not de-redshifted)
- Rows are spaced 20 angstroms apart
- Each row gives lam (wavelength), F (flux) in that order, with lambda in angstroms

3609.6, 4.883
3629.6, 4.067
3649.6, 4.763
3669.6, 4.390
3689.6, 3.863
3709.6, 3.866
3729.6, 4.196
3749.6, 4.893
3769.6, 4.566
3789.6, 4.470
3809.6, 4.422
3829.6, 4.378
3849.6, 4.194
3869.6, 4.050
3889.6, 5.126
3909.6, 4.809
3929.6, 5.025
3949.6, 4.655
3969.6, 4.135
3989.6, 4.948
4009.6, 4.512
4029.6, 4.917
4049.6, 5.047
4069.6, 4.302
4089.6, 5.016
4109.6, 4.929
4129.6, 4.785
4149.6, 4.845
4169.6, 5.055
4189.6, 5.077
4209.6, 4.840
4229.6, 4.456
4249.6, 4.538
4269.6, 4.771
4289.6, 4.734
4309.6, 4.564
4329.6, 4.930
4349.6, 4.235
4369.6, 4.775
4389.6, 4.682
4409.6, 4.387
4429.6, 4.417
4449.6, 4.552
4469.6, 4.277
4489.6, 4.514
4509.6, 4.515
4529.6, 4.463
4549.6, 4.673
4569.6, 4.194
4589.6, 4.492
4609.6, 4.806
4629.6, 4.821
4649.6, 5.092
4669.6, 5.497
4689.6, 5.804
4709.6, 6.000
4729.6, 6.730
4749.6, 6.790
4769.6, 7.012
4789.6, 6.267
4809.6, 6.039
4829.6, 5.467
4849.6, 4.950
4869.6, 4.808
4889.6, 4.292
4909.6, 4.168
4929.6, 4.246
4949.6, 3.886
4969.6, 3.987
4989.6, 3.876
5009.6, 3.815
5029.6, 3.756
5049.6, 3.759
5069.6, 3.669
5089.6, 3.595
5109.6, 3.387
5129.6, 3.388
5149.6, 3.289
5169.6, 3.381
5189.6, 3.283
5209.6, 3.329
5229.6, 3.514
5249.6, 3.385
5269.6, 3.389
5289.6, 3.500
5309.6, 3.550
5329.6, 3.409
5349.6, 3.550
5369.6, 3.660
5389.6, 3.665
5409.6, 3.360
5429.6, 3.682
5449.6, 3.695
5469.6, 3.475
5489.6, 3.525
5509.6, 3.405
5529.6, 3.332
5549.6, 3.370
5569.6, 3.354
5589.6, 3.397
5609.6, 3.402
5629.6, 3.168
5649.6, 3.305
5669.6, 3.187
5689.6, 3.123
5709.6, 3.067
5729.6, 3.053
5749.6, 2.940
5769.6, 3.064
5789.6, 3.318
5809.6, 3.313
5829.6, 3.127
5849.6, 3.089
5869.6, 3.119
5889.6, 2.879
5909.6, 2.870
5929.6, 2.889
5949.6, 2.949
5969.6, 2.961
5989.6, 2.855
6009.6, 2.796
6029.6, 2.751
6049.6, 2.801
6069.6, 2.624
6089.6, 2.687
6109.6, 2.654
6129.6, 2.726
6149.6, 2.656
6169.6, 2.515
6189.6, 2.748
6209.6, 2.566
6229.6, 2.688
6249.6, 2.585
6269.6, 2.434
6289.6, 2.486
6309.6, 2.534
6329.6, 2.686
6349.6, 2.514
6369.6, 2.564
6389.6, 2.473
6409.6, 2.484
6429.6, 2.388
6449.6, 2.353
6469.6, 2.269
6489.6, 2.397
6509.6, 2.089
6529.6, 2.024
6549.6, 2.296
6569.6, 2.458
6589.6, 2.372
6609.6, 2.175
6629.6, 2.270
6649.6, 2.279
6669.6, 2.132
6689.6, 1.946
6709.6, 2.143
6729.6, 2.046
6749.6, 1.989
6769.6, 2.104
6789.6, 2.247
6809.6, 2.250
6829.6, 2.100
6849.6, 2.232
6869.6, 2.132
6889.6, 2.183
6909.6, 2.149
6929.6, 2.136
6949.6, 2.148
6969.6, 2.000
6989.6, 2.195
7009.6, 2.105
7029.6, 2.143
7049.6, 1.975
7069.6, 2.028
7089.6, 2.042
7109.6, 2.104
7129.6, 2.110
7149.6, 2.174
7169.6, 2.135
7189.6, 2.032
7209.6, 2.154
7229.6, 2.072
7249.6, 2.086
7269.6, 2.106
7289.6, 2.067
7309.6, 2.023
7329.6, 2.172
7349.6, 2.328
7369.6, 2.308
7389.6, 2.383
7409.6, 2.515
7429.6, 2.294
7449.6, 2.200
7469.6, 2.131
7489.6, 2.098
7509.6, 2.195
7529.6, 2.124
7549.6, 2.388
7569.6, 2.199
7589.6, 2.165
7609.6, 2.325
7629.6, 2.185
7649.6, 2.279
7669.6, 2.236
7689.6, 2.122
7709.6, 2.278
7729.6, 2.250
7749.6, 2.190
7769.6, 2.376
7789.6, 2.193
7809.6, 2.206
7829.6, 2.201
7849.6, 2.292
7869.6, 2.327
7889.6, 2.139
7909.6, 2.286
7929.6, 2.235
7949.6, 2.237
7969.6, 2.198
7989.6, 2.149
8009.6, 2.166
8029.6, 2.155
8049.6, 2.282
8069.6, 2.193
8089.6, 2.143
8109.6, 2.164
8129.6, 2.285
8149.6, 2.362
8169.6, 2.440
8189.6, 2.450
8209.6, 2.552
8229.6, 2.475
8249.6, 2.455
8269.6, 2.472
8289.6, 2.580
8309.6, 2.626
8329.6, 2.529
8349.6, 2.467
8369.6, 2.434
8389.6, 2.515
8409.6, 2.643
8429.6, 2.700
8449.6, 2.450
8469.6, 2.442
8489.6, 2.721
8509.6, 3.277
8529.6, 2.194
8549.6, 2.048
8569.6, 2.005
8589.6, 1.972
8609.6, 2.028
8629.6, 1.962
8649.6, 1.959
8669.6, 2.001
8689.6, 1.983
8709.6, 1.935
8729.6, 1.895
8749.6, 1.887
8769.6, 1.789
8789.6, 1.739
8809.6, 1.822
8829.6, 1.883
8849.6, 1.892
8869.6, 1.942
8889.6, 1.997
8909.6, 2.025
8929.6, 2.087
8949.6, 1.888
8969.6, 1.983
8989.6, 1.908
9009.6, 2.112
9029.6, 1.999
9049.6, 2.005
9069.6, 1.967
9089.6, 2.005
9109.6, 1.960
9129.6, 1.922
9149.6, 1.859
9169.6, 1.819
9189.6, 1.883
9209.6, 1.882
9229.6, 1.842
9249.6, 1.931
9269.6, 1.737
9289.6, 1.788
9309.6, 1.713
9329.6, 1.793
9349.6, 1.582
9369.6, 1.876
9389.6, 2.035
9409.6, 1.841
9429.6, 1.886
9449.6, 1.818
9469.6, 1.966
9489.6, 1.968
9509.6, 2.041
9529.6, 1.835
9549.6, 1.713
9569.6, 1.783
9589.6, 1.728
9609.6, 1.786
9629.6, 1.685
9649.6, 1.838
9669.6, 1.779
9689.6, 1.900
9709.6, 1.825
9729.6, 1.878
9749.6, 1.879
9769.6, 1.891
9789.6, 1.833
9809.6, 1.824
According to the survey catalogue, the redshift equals 0.70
